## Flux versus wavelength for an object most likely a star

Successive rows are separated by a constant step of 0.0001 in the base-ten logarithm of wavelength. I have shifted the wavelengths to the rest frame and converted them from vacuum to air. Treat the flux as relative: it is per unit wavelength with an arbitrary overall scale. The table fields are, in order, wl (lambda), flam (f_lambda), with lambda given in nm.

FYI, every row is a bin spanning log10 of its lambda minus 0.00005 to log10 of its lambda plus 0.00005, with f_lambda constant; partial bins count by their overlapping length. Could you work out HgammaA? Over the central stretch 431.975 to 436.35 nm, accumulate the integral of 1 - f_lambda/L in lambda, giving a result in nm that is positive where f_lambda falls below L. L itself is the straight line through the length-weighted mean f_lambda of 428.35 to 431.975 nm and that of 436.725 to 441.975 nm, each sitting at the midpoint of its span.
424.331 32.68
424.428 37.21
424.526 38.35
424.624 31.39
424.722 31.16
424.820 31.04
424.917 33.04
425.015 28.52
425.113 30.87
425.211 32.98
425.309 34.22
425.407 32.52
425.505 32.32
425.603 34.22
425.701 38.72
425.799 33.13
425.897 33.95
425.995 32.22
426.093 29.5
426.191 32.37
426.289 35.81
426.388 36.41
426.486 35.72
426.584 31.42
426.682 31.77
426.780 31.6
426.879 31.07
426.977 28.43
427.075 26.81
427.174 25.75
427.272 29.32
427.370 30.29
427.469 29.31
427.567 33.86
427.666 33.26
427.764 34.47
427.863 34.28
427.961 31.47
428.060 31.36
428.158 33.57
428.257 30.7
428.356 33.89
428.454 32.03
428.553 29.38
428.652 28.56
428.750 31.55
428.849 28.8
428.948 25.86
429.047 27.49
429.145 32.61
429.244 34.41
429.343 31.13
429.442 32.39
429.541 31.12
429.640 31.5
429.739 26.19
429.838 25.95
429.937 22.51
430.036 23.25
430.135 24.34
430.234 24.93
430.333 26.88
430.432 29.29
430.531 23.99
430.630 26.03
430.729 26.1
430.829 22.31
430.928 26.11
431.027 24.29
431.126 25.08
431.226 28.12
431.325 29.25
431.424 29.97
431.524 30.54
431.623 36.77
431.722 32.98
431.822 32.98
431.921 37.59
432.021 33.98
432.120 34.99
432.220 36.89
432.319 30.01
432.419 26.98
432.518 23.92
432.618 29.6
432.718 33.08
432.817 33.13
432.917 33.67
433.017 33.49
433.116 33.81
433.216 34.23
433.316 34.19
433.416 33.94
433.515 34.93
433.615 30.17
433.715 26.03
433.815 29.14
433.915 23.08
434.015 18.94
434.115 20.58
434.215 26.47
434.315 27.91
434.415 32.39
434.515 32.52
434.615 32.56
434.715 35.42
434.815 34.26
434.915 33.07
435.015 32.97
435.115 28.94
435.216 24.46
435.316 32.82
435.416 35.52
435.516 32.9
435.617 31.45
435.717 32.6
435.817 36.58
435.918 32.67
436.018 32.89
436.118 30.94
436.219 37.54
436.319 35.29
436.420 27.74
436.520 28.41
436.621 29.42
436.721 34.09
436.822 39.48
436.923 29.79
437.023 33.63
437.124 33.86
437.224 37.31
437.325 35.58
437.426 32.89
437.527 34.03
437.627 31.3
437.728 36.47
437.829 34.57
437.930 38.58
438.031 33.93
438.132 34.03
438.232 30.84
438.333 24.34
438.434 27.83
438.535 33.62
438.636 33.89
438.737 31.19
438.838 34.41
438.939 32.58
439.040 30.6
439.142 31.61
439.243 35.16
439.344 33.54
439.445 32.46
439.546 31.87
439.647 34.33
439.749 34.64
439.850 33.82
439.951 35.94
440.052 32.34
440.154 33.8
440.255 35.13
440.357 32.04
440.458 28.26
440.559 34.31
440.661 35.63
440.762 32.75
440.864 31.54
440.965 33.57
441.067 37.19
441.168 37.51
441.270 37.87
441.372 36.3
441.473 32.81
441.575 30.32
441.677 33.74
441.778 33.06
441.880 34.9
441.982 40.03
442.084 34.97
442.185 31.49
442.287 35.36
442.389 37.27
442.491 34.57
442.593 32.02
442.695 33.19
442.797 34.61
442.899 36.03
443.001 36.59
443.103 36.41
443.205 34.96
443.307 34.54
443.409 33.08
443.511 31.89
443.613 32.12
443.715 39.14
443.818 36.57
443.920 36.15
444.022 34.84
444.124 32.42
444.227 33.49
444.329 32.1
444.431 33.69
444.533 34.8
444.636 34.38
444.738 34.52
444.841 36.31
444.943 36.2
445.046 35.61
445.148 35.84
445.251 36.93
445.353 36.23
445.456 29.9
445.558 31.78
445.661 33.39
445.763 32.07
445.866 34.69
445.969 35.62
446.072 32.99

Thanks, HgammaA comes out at -0.07 nm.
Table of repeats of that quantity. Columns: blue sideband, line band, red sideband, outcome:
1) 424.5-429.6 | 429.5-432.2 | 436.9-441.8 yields 0.32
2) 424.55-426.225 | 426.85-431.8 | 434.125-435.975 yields 0.47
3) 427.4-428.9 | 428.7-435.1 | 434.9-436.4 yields 0.50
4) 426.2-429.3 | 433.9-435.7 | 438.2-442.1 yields 0.14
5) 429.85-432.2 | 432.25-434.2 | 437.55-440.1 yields 0.00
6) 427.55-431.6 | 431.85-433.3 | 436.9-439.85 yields -0.10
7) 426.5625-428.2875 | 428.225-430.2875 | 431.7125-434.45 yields 0.13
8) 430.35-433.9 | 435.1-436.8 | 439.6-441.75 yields -0.01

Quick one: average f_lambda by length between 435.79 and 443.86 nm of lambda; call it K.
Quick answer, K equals 33.8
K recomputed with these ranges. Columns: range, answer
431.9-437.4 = 31.8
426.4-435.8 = 30.2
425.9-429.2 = 31.3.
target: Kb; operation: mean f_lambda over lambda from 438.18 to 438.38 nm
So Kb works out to 27.8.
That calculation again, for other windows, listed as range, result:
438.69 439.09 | 32.2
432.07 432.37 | 34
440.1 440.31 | 34.2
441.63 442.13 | 35.4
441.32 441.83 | 33.3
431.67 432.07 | 34.4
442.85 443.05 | 36.3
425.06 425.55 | 32.5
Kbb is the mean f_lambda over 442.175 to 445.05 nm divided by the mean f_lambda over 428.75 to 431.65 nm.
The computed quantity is 1.25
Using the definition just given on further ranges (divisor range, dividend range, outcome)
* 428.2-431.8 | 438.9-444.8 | 1.20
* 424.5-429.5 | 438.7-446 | 1.07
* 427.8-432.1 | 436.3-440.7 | 1.12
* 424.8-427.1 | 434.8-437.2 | 1.00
